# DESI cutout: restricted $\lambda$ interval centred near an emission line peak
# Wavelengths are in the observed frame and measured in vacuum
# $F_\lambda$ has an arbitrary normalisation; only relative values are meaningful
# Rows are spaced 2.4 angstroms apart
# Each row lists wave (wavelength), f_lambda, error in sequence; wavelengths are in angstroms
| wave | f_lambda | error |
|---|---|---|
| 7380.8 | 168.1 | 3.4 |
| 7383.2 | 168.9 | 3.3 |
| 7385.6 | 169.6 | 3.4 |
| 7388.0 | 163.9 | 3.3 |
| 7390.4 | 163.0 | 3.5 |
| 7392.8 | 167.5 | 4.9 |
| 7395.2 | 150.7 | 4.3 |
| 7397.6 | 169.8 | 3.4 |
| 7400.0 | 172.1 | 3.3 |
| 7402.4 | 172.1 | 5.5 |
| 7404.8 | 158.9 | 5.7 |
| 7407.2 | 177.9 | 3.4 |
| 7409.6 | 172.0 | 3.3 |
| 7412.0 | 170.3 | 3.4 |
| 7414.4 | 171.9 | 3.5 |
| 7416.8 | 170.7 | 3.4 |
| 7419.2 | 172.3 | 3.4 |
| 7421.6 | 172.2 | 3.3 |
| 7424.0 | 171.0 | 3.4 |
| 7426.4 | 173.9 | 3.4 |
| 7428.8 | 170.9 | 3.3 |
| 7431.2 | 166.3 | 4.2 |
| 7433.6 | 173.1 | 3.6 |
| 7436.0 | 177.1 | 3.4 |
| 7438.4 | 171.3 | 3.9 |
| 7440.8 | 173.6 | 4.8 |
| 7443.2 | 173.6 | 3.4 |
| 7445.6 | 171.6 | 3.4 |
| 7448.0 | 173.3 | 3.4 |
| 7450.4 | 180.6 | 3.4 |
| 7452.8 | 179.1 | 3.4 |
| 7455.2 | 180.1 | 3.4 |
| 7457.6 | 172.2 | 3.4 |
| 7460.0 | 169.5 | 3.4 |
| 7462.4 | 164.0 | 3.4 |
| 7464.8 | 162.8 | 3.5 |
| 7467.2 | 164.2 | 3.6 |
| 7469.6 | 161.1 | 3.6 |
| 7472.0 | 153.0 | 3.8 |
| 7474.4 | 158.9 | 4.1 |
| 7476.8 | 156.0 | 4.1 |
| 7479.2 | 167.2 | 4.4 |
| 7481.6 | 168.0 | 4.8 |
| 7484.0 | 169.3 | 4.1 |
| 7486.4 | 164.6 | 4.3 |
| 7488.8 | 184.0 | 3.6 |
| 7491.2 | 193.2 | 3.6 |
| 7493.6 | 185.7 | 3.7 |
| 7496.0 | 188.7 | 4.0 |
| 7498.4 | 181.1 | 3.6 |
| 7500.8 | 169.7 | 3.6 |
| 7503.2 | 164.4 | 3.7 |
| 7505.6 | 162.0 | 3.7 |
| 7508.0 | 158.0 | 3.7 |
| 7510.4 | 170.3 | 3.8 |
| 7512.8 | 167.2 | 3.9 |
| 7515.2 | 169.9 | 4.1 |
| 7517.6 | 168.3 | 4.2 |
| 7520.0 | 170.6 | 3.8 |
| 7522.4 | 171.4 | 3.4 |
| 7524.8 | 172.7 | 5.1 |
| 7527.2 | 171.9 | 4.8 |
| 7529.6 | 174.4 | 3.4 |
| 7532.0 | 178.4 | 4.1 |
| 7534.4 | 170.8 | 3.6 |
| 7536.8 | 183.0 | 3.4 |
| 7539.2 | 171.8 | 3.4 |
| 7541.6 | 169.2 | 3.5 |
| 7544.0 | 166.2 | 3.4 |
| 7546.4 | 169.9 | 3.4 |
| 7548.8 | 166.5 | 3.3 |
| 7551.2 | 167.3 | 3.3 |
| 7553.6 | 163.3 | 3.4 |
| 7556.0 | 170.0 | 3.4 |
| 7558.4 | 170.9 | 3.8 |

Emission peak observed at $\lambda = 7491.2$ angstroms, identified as [N II]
